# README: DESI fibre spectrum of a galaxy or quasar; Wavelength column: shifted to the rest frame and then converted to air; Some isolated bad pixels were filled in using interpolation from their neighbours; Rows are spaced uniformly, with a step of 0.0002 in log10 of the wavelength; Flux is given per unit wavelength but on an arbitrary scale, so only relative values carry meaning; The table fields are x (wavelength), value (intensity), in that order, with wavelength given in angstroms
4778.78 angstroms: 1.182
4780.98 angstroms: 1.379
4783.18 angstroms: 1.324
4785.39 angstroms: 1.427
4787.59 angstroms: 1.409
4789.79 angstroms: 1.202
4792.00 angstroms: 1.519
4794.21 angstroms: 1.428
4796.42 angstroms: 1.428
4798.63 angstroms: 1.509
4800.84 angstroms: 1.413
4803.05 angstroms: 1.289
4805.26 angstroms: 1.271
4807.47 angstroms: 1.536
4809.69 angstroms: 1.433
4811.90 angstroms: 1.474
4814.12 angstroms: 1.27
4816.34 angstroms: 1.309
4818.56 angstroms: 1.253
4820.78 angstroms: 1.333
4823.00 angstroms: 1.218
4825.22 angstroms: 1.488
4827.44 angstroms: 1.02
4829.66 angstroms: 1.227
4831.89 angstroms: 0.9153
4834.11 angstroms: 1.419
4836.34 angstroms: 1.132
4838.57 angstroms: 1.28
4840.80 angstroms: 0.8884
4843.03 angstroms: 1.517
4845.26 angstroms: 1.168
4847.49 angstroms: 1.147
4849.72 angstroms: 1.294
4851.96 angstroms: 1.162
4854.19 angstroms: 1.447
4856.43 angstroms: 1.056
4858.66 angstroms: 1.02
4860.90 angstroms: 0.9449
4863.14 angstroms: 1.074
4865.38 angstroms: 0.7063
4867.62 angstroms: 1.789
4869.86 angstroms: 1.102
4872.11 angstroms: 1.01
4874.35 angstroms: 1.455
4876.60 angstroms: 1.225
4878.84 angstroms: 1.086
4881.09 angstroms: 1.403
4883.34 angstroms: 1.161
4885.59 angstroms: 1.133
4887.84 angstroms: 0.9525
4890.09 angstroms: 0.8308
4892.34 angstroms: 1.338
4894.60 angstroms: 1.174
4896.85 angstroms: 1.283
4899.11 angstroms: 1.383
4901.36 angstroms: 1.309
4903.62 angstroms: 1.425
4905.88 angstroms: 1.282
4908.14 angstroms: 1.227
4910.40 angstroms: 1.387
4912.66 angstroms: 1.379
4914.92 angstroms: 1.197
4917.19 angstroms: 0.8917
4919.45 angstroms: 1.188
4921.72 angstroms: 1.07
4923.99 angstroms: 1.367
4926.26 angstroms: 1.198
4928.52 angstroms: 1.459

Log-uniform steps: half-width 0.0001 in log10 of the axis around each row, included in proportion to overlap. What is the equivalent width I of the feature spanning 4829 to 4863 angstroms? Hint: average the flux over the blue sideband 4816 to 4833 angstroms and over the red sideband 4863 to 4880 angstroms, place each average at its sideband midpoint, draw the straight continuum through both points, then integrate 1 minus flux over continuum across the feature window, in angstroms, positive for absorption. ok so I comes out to 0.9 angstroms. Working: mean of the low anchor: 1.22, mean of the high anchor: 1.19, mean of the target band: 1.17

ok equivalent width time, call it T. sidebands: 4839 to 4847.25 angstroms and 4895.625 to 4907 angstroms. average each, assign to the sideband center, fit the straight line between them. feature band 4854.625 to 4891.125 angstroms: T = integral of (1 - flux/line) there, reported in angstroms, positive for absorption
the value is 3.95 angstroms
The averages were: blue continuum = 1.19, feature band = 1.13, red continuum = 1.34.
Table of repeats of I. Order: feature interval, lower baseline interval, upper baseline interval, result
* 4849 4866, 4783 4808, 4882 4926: 2.6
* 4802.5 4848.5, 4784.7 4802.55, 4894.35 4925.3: 3.5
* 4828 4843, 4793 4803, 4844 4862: 0.9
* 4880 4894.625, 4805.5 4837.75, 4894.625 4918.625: 1.6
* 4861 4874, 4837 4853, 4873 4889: 0.7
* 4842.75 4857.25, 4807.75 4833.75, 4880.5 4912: 0.2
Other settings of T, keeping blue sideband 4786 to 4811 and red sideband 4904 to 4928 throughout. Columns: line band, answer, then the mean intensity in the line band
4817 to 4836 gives 1.8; 1.23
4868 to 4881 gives 0.6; 1.23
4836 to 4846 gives 1.0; 1.2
